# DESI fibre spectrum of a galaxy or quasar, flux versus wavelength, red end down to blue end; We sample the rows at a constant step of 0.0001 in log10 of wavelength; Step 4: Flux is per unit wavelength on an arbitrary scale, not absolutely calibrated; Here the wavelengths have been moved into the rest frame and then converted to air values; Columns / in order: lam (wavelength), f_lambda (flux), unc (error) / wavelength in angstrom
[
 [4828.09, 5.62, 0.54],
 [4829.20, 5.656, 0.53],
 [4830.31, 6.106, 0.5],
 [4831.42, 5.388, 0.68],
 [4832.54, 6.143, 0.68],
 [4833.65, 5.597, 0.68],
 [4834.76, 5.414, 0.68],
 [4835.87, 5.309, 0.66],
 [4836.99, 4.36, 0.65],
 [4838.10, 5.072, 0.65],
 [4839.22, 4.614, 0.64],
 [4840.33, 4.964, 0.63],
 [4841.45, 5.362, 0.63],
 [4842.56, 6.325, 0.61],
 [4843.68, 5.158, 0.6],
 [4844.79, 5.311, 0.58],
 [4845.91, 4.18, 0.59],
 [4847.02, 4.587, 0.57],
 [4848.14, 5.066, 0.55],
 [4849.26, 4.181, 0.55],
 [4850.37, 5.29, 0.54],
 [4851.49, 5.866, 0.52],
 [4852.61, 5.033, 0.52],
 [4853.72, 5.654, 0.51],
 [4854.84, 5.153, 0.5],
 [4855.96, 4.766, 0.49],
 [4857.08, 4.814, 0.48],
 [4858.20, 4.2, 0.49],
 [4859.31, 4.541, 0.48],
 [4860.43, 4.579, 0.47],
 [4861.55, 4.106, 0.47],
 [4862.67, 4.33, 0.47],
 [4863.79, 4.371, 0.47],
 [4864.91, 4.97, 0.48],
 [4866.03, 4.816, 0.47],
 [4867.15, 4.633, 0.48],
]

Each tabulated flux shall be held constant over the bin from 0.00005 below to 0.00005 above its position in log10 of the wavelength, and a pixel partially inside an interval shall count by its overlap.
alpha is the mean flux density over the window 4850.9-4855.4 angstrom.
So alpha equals 5.42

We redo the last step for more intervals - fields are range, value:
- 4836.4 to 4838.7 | 4.7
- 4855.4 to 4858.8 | 4.6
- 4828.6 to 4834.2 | 5.78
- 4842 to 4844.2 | 5.75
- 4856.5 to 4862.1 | 4.45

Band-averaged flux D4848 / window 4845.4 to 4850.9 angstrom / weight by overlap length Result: 4.67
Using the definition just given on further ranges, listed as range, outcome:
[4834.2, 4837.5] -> 5.04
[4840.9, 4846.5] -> 5.27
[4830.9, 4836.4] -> 5.57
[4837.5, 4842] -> 4.99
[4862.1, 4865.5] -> 4.56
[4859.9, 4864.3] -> 4.34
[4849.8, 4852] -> 5.57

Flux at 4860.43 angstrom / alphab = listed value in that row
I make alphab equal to 4.579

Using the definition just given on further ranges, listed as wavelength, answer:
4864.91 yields 4.97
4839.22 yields 4.614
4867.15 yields 4.633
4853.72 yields 5.654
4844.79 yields 5.311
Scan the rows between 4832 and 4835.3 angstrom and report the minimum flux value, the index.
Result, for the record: 5.414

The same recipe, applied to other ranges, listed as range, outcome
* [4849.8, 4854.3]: 5.033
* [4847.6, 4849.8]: 4.181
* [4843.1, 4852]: 4.18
